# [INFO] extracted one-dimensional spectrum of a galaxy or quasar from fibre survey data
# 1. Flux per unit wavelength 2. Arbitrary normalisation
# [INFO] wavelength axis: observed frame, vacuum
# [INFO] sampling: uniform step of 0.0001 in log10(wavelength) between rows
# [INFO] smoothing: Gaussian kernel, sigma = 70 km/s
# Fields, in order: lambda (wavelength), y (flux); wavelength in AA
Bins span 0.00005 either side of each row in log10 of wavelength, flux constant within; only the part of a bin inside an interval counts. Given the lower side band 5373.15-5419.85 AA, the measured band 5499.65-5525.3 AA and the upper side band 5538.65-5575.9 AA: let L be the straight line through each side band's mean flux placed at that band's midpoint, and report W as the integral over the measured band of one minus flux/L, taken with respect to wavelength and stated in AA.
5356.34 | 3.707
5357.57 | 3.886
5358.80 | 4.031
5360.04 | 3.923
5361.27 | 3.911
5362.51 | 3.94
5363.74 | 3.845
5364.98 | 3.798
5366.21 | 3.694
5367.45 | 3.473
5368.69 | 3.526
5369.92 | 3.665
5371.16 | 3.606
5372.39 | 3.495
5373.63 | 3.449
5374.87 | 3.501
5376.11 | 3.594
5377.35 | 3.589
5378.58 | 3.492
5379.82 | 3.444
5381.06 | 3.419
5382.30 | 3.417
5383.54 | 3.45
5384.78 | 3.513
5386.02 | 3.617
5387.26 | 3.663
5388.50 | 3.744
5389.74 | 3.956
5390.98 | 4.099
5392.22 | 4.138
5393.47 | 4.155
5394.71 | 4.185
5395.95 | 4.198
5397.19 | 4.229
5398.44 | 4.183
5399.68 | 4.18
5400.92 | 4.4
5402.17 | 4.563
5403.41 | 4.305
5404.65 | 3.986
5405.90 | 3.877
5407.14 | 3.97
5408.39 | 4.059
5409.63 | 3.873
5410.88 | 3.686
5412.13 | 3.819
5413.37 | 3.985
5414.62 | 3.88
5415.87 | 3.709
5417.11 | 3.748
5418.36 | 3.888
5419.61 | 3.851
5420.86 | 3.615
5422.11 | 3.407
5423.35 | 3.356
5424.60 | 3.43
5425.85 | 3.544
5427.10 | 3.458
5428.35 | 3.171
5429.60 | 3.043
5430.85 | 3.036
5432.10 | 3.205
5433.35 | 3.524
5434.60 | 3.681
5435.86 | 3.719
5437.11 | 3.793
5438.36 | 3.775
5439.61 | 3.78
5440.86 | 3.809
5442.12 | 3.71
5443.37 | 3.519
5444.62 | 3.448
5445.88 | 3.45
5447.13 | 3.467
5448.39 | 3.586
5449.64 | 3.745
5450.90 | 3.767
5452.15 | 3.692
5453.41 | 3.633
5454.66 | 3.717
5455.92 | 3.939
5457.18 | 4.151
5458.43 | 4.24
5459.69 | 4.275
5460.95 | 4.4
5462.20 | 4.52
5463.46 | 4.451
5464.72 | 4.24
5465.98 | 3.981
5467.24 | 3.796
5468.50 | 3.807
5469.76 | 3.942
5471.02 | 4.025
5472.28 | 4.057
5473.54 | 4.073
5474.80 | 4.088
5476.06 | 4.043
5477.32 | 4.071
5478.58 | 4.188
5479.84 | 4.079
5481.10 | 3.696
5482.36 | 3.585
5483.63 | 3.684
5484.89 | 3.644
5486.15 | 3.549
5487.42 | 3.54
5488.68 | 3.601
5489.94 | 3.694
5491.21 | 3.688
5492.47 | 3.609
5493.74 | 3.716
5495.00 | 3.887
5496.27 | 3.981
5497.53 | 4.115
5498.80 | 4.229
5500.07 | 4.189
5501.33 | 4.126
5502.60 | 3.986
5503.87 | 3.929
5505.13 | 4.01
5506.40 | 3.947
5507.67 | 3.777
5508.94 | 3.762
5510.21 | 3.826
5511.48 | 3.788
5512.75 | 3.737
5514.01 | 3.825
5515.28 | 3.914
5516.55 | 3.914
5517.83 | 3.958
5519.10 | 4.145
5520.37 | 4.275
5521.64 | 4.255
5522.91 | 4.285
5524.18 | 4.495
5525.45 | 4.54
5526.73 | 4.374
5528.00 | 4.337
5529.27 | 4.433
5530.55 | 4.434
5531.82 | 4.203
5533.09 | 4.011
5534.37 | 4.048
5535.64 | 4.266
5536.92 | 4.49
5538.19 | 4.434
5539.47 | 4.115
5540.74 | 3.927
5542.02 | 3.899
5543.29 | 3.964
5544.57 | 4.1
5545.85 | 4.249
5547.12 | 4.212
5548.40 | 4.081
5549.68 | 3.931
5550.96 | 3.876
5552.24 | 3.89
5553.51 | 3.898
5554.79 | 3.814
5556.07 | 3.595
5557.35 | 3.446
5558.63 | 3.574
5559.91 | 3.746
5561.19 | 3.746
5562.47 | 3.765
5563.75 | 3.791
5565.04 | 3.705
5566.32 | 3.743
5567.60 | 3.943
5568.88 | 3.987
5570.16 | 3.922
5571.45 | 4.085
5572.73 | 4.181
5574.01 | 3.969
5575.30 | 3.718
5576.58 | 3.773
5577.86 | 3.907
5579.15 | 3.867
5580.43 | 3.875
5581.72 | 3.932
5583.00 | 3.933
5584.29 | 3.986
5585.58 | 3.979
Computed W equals -0.86 AA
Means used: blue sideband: 3.86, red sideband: 3.89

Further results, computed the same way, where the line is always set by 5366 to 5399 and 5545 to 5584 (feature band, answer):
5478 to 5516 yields -0.3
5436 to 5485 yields -1.4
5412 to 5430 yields 0.8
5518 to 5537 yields -2.2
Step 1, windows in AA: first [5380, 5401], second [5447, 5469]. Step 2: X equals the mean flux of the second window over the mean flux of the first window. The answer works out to 1.0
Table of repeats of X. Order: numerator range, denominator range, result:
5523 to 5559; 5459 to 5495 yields 1.04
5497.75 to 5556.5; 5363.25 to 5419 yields 1.07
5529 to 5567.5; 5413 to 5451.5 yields 1.11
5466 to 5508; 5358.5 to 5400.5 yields 1.03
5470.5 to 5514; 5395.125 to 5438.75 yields 1.03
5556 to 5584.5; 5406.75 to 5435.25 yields 1.07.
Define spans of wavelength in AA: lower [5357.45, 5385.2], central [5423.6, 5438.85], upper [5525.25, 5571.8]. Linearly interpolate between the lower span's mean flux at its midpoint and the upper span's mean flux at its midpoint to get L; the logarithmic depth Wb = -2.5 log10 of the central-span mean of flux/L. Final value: 0.096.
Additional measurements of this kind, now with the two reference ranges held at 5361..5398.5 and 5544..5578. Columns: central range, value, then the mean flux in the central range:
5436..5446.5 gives 0.03 mag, 3.66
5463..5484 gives -0.05 mag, 3.99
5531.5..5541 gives -0.09 mag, 4.2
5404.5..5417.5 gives -0.03 mag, 3.87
